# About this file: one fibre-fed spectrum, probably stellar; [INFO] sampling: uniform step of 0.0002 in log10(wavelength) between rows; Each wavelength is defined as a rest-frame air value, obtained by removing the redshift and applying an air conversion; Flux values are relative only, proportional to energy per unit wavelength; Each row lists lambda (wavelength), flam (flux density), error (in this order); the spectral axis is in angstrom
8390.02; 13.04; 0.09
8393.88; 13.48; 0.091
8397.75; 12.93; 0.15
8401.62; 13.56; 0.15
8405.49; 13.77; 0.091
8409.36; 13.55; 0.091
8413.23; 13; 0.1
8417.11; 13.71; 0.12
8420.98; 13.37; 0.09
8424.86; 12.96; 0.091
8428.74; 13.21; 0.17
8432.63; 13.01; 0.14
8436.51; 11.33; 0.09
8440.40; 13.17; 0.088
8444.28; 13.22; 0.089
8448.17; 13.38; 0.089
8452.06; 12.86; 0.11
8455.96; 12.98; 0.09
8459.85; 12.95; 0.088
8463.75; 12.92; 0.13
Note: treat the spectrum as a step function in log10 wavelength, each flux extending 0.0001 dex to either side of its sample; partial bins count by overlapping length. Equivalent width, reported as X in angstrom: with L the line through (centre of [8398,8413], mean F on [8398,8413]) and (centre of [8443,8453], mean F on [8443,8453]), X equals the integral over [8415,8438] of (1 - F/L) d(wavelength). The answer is 0.6 angstrom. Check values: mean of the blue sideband 13.5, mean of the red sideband 13.2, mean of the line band 13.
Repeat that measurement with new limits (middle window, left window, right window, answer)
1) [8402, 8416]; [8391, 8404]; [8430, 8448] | -0.3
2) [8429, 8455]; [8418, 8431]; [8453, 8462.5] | 0.4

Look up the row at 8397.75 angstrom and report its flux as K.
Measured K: 12.93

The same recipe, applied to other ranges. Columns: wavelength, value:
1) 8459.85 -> 12.95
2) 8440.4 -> 13.17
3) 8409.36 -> 13.55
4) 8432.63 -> 13.01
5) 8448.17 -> 13.38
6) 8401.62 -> 13.56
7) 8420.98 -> 13.37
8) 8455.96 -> 12.98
